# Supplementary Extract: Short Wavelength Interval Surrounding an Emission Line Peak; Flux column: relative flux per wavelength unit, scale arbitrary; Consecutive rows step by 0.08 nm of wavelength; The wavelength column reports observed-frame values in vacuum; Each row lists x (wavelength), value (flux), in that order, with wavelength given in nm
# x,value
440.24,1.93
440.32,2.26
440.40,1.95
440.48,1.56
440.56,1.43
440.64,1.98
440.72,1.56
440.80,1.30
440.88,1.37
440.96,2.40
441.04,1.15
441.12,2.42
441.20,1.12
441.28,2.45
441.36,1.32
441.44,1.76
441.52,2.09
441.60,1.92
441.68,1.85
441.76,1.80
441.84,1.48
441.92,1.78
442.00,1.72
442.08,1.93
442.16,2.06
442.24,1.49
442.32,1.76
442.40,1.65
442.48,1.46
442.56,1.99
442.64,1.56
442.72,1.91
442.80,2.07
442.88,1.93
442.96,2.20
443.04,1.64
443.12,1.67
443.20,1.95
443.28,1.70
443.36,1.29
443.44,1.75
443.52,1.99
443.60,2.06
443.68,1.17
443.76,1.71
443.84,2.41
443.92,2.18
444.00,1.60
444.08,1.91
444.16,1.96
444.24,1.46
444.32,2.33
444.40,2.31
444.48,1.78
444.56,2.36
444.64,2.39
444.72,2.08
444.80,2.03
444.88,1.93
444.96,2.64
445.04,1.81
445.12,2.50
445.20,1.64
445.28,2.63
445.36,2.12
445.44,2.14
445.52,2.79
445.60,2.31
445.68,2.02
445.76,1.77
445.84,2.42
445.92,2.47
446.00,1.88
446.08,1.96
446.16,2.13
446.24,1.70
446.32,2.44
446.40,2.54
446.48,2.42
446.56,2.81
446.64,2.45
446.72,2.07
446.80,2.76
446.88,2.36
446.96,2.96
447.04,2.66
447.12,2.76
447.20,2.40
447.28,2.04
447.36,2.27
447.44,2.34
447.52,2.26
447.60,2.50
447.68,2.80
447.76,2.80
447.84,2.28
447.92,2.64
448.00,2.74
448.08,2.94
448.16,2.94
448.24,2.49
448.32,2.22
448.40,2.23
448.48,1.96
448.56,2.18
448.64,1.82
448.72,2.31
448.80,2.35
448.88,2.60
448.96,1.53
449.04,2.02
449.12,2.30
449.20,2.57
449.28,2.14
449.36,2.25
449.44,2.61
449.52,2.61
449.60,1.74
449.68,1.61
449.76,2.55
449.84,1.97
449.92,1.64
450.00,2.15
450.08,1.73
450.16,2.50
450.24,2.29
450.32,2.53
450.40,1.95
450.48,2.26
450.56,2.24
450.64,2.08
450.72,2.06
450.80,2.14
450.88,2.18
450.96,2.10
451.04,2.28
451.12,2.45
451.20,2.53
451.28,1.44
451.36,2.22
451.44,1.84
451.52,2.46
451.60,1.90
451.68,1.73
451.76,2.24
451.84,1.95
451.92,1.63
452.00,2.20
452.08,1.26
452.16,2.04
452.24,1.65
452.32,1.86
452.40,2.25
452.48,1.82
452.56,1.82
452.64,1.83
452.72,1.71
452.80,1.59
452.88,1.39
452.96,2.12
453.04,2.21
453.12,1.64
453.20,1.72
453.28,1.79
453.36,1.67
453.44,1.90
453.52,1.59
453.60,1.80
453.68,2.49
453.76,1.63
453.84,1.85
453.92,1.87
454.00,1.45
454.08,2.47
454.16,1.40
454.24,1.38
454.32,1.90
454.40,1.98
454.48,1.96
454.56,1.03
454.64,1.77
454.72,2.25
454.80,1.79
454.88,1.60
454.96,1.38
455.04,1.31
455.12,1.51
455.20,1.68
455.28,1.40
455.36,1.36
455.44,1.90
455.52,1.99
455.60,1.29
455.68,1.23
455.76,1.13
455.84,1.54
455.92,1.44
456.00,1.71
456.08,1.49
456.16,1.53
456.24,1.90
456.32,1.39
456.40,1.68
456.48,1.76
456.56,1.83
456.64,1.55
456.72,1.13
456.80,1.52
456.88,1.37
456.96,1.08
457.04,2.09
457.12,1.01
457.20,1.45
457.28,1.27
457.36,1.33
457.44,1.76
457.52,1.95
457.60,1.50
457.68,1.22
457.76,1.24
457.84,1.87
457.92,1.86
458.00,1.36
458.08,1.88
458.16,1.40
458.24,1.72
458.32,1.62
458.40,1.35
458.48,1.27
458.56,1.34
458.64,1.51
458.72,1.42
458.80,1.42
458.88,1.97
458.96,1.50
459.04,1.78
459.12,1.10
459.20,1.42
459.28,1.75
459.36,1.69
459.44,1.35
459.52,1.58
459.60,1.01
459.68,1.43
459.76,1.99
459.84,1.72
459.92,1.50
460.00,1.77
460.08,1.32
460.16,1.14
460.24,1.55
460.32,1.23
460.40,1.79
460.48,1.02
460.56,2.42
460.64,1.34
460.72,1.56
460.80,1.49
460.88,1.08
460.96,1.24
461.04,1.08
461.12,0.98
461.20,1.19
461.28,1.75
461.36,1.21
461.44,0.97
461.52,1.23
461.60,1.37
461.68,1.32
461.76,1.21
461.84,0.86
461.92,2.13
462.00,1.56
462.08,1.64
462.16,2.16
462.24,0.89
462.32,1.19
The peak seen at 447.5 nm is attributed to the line C III] 1909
